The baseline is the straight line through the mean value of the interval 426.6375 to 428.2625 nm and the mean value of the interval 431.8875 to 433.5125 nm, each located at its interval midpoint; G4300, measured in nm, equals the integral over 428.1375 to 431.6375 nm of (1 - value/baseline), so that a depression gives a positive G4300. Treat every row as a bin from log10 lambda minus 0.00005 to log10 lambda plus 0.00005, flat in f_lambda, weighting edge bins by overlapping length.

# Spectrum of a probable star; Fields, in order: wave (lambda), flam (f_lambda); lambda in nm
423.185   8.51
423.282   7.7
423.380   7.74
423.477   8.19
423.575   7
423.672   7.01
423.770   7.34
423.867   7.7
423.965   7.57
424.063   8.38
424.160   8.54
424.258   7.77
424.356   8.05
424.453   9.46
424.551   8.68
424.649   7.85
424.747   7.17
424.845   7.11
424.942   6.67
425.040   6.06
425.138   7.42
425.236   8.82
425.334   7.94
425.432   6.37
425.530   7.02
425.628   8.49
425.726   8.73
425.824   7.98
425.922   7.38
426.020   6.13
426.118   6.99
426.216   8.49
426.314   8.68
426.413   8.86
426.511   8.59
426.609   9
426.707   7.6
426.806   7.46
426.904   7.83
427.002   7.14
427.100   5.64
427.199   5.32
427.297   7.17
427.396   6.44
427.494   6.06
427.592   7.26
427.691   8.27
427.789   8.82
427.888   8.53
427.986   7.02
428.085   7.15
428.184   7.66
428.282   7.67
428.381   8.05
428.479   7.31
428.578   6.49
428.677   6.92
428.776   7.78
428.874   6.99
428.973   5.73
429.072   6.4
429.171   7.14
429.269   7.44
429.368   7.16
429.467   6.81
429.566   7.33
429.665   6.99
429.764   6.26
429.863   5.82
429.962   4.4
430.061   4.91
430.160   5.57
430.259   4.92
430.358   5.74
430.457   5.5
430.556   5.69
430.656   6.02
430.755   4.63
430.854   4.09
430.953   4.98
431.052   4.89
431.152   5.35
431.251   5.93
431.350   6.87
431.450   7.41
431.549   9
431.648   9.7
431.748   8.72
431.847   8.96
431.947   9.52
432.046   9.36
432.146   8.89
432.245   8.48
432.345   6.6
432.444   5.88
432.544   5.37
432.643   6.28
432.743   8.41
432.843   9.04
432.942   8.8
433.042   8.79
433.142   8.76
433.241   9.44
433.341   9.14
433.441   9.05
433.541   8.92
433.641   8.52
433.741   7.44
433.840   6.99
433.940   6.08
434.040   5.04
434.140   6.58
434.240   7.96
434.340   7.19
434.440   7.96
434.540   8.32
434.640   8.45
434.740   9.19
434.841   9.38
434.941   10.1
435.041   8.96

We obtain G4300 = 0.600 nm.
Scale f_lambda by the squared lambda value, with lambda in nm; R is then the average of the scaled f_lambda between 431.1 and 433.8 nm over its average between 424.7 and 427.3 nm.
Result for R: 1.11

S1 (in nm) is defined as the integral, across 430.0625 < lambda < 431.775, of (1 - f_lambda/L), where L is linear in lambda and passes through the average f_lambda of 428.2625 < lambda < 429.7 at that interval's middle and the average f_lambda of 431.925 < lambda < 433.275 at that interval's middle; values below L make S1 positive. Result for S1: 0.341 nm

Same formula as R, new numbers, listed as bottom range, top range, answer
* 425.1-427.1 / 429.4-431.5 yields 0.75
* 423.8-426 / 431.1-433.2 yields 1.06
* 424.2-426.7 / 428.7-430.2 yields 0.84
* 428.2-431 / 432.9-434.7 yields 1.30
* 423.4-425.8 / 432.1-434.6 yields 1.05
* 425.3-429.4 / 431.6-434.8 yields 1.12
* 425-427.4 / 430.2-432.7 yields 0.92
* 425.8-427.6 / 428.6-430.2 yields 0.89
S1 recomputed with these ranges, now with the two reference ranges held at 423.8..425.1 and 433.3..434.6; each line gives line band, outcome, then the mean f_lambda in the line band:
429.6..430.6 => 0.27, 5.61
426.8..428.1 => 0.10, 7.14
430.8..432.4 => 0.05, 7.41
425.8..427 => -0.02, 7.89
